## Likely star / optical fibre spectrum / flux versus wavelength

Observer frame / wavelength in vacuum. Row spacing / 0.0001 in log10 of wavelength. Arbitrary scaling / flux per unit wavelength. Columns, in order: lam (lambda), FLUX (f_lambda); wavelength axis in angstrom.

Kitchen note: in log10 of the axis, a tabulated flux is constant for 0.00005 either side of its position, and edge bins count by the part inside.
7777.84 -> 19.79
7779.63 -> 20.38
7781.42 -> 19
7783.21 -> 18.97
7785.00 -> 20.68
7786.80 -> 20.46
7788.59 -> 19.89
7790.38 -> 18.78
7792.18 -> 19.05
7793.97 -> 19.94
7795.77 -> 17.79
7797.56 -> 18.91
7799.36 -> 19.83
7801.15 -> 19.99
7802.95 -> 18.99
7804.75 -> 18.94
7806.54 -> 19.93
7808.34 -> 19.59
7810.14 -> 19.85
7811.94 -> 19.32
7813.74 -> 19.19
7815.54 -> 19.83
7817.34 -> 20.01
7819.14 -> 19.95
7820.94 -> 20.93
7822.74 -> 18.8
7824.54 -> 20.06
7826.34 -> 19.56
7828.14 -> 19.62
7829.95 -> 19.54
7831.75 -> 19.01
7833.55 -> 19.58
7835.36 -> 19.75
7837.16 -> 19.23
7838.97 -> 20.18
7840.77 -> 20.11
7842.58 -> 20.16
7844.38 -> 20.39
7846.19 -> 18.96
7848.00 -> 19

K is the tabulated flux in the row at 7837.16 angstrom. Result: 19.23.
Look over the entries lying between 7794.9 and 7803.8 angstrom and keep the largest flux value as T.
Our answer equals 19.99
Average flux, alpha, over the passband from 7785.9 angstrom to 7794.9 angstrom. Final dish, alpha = 19.6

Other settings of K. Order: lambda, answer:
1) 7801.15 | 19.99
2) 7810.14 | 19.85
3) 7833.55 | 19.58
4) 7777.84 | 19.79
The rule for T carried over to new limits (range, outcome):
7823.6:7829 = 20.06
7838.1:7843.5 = 20.18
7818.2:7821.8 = 20.93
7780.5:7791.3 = 20.68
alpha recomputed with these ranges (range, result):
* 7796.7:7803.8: 19.4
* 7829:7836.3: 19.5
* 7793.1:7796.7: 18.9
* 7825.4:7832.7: 19.4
